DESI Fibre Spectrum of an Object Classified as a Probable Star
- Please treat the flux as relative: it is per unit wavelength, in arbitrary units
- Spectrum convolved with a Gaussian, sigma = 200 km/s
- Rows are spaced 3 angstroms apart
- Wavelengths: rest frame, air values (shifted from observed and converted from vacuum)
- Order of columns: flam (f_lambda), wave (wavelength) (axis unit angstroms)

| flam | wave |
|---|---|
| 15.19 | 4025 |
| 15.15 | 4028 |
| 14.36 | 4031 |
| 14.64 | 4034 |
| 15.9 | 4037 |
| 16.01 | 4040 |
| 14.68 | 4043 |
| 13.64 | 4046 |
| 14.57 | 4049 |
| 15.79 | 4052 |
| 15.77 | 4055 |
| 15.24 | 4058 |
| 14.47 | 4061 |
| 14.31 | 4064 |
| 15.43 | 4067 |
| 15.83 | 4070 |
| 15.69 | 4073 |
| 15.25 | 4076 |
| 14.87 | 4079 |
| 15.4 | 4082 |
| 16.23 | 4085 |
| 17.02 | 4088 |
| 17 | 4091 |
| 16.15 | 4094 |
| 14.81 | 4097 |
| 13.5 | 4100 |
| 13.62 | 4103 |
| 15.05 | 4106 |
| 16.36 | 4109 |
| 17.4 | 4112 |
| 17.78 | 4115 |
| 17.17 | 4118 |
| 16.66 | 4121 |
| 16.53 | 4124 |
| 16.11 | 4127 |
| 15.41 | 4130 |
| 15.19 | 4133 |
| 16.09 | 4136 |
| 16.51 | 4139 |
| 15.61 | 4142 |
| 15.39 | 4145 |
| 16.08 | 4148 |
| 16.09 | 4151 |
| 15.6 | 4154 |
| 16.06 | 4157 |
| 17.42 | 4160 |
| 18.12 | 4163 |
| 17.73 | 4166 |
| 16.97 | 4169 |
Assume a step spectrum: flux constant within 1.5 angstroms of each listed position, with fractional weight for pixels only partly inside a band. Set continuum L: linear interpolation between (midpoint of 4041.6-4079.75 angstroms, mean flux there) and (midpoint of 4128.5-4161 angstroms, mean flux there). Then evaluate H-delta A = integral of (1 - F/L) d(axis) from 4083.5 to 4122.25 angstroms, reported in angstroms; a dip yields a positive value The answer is -1.41 angstroms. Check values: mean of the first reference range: 15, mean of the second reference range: 15.9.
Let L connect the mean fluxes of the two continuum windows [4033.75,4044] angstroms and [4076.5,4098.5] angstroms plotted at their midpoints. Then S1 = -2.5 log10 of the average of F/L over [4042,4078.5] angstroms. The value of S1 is 0.04 mag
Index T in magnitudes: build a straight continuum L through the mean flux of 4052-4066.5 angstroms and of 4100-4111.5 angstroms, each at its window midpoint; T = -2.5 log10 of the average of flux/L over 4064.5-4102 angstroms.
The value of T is -0.04 mag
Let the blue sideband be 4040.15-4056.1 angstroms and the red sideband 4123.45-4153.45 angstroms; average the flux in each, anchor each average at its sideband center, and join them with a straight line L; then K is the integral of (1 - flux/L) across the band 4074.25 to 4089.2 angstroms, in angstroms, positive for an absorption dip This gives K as -0.42 angstroms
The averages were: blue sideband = 15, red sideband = 15.9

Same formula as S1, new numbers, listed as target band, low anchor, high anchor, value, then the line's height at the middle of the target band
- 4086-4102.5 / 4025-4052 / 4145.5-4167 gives 0.011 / 15.7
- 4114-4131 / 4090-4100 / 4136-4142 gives -0.044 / 15.9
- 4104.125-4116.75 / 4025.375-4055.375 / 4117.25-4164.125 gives -0.047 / 15.9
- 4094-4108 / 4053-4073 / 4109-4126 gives 0.136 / 16.5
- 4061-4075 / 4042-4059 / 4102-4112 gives -0.009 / 15.1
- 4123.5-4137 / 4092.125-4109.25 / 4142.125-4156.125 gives -0.027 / 15.4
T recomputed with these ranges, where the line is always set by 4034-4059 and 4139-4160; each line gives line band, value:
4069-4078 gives -0.01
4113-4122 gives -0.10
